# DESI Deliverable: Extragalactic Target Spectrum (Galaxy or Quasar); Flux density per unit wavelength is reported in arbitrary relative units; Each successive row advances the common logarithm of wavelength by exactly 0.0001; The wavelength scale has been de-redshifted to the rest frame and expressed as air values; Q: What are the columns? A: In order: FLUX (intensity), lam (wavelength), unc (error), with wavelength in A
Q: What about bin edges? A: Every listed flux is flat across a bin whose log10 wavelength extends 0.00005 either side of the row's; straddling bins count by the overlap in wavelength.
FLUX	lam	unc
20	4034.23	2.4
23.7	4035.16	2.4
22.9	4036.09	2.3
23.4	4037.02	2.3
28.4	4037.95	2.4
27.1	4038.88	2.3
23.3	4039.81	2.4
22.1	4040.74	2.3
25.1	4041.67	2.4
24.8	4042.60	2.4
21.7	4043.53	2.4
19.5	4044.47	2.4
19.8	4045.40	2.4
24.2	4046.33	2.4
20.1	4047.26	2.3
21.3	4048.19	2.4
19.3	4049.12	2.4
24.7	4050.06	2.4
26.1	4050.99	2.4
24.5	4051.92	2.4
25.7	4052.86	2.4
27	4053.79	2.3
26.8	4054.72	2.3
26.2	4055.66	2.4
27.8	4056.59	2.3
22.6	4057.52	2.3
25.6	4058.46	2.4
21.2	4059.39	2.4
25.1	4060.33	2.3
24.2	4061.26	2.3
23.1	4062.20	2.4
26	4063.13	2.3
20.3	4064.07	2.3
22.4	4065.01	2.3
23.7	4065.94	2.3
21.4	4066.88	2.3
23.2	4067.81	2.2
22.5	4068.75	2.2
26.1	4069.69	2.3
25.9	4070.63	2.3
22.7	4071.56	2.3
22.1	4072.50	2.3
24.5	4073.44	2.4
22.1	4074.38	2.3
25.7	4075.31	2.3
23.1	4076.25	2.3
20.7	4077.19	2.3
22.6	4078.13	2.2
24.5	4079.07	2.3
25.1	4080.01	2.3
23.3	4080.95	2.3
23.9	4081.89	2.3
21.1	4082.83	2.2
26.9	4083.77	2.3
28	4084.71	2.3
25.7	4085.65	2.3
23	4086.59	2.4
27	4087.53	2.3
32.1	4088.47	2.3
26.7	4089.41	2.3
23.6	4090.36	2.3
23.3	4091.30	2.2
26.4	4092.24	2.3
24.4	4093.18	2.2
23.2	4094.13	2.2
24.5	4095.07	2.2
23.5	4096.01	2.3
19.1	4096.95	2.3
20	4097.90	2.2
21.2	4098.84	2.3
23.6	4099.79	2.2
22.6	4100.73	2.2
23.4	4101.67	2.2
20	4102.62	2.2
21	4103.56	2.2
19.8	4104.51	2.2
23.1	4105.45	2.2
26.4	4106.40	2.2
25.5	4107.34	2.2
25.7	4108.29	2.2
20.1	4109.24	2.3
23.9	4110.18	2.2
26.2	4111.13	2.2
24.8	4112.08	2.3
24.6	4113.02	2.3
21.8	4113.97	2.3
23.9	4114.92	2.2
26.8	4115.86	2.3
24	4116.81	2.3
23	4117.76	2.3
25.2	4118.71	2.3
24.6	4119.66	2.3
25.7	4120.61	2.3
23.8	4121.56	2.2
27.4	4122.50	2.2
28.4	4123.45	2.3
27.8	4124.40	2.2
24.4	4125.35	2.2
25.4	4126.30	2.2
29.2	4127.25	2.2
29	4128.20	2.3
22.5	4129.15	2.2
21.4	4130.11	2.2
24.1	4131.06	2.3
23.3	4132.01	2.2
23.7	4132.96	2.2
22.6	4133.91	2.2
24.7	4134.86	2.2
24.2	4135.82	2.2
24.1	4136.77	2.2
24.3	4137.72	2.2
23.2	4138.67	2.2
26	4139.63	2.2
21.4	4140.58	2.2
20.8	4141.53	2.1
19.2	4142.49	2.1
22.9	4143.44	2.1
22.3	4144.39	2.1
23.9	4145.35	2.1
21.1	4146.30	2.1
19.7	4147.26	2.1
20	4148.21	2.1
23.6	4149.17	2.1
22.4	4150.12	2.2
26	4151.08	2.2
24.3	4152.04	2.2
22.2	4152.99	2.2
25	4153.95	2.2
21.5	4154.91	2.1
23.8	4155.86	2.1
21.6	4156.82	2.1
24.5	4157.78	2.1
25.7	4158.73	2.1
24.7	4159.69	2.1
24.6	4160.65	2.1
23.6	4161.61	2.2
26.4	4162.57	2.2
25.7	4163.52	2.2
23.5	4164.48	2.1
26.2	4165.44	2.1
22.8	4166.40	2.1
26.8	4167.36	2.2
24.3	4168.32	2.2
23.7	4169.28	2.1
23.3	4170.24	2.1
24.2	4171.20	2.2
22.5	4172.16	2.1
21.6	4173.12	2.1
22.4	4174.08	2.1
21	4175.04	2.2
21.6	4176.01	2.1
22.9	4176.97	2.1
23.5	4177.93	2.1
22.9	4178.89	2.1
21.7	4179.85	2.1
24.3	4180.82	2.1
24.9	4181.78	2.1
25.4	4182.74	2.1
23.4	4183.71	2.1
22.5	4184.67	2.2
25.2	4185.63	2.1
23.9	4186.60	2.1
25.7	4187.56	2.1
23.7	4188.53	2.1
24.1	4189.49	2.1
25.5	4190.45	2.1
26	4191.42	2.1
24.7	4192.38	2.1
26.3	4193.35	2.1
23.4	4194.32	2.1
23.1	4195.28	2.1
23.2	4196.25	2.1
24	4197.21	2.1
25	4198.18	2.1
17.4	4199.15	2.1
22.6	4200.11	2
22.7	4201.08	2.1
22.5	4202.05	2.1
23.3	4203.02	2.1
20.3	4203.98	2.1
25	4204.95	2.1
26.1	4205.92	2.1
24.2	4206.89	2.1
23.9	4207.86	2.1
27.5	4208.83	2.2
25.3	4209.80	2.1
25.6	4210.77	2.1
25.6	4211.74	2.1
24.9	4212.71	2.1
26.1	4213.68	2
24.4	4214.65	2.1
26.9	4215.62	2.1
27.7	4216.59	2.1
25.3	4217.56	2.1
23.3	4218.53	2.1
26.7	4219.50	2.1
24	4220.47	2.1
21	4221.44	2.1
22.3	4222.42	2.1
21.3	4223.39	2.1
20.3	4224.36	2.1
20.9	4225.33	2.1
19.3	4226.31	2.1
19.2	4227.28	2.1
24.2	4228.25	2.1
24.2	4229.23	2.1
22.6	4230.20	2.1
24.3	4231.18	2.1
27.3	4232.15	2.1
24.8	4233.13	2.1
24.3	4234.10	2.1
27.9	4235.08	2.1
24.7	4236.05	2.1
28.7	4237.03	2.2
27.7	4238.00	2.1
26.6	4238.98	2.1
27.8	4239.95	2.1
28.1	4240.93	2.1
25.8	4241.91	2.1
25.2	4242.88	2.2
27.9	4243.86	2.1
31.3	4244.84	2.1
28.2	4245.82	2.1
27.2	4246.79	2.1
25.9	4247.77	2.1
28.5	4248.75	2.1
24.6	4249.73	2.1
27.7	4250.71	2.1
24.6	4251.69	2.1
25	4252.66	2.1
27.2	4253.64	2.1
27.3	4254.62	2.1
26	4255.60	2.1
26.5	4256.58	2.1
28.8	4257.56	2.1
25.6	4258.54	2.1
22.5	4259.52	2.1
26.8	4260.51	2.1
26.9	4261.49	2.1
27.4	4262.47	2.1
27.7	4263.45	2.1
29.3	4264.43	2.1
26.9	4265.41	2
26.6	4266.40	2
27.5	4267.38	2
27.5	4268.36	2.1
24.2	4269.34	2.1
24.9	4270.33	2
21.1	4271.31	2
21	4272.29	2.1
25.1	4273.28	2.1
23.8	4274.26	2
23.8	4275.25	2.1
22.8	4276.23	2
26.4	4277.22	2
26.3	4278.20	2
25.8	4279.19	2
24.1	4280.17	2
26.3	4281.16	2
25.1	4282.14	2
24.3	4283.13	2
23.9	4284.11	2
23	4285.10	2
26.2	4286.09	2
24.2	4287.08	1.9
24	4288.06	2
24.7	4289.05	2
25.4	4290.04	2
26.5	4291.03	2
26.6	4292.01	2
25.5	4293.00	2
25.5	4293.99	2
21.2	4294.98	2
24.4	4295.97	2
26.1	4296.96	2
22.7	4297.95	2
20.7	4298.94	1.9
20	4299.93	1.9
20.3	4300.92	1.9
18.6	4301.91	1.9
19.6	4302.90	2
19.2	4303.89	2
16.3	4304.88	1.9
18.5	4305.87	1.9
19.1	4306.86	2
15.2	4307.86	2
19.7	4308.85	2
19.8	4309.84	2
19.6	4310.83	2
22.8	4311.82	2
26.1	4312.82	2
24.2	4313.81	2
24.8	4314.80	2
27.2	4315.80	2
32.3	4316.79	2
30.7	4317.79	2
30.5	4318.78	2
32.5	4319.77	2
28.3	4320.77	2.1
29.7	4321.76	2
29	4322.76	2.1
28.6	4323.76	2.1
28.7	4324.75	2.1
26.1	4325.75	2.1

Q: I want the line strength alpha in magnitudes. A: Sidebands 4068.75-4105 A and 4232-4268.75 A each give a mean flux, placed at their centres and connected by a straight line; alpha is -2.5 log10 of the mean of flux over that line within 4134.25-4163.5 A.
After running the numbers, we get 0.07 mag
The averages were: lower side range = 23.7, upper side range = 26.8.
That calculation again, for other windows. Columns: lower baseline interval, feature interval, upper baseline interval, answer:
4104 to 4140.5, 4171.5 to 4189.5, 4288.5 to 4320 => 0.04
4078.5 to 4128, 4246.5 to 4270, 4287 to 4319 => -0.14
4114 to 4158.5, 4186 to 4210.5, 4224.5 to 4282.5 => 0.04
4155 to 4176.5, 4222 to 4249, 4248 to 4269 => 0.03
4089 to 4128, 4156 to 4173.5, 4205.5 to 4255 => 0.02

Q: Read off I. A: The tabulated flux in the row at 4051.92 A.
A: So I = 24.5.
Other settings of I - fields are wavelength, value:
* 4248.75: 28.5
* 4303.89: 19.2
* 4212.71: 24.9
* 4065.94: 23.7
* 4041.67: 25.1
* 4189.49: 24.1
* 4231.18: 24.3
